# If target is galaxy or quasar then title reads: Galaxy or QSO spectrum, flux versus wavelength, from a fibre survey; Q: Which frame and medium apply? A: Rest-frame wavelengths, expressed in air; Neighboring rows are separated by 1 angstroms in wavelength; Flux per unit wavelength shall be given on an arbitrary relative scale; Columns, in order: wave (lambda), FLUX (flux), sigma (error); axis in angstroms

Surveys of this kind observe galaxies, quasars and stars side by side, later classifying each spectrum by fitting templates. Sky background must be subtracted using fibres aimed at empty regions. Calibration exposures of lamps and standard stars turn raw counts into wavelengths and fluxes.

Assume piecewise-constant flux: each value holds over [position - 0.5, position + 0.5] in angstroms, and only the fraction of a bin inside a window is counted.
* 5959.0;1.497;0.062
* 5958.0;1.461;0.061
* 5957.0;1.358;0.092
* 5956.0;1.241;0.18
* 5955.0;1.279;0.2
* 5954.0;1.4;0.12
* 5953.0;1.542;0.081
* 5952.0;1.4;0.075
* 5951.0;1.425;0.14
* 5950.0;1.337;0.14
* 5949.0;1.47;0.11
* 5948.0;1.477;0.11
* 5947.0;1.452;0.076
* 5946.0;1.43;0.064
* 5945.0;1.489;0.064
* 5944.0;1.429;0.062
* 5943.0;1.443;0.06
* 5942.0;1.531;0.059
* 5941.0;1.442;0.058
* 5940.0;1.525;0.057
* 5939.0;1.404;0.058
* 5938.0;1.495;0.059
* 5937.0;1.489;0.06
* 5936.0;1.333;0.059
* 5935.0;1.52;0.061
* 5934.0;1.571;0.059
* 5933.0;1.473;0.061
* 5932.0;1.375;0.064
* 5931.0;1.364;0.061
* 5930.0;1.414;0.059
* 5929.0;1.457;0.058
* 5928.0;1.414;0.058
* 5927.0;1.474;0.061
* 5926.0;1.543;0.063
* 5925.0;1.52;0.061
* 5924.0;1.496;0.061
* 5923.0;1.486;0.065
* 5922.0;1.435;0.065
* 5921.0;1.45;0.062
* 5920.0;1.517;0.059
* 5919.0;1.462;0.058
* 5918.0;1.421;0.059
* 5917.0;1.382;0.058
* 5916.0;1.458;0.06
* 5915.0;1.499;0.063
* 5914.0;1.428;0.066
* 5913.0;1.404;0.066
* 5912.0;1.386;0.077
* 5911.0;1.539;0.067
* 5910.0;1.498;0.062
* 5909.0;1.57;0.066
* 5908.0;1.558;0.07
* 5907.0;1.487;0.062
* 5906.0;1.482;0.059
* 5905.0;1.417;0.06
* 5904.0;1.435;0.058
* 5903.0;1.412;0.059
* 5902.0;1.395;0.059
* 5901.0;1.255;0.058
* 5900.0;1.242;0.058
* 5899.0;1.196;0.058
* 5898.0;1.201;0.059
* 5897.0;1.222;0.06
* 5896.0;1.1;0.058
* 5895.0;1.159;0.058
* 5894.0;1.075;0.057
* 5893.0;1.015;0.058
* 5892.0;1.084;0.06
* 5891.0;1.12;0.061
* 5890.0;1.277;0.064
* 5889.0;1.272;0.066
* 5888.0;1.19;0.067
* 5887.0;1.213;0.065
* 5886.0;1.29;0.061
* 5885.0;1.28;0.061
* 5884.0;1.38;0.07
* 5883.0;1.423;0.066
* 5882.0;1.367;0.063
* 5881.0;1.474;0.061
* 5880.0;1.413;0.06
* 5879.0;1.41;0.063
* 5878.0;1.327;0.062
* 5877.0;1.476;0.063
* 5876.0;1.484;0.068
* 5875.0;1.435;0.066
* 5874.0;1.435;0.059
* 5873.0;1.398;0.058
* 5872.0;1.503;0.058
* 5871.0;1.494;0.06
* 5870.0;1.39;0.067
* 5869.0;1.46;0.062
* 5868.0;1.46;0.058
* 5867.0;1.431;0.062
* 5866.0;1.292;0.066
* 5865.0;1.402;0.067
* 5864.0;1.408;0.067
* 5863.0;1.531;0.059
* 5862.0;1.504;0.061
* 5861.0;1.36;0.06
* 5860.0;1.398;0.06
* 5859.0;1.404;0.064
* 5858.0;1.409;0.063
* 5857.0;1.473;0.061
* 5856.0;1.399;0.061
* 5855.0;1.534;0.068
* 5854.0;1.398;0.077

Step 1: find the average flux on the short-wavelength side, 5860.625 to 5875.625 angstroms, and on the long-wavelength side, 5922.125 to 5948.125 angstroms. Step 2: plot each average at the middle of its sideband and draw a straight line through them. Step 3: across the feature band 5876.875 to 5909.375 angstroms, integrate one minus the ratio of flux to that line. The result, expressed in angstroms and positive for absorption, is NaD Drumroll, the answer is 3.11 angstroms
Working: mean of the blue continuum 1.43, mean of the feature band 1.31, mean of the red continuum 1.46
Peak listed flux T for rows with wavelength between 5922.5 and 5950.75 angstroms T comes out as 1.571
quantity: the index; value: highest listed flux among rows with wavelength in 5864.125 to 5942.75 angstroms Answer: 1.571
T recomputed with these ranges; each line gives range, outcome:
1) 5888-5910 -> 1.57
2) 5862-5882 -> 1.531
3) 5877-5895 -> 1.476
